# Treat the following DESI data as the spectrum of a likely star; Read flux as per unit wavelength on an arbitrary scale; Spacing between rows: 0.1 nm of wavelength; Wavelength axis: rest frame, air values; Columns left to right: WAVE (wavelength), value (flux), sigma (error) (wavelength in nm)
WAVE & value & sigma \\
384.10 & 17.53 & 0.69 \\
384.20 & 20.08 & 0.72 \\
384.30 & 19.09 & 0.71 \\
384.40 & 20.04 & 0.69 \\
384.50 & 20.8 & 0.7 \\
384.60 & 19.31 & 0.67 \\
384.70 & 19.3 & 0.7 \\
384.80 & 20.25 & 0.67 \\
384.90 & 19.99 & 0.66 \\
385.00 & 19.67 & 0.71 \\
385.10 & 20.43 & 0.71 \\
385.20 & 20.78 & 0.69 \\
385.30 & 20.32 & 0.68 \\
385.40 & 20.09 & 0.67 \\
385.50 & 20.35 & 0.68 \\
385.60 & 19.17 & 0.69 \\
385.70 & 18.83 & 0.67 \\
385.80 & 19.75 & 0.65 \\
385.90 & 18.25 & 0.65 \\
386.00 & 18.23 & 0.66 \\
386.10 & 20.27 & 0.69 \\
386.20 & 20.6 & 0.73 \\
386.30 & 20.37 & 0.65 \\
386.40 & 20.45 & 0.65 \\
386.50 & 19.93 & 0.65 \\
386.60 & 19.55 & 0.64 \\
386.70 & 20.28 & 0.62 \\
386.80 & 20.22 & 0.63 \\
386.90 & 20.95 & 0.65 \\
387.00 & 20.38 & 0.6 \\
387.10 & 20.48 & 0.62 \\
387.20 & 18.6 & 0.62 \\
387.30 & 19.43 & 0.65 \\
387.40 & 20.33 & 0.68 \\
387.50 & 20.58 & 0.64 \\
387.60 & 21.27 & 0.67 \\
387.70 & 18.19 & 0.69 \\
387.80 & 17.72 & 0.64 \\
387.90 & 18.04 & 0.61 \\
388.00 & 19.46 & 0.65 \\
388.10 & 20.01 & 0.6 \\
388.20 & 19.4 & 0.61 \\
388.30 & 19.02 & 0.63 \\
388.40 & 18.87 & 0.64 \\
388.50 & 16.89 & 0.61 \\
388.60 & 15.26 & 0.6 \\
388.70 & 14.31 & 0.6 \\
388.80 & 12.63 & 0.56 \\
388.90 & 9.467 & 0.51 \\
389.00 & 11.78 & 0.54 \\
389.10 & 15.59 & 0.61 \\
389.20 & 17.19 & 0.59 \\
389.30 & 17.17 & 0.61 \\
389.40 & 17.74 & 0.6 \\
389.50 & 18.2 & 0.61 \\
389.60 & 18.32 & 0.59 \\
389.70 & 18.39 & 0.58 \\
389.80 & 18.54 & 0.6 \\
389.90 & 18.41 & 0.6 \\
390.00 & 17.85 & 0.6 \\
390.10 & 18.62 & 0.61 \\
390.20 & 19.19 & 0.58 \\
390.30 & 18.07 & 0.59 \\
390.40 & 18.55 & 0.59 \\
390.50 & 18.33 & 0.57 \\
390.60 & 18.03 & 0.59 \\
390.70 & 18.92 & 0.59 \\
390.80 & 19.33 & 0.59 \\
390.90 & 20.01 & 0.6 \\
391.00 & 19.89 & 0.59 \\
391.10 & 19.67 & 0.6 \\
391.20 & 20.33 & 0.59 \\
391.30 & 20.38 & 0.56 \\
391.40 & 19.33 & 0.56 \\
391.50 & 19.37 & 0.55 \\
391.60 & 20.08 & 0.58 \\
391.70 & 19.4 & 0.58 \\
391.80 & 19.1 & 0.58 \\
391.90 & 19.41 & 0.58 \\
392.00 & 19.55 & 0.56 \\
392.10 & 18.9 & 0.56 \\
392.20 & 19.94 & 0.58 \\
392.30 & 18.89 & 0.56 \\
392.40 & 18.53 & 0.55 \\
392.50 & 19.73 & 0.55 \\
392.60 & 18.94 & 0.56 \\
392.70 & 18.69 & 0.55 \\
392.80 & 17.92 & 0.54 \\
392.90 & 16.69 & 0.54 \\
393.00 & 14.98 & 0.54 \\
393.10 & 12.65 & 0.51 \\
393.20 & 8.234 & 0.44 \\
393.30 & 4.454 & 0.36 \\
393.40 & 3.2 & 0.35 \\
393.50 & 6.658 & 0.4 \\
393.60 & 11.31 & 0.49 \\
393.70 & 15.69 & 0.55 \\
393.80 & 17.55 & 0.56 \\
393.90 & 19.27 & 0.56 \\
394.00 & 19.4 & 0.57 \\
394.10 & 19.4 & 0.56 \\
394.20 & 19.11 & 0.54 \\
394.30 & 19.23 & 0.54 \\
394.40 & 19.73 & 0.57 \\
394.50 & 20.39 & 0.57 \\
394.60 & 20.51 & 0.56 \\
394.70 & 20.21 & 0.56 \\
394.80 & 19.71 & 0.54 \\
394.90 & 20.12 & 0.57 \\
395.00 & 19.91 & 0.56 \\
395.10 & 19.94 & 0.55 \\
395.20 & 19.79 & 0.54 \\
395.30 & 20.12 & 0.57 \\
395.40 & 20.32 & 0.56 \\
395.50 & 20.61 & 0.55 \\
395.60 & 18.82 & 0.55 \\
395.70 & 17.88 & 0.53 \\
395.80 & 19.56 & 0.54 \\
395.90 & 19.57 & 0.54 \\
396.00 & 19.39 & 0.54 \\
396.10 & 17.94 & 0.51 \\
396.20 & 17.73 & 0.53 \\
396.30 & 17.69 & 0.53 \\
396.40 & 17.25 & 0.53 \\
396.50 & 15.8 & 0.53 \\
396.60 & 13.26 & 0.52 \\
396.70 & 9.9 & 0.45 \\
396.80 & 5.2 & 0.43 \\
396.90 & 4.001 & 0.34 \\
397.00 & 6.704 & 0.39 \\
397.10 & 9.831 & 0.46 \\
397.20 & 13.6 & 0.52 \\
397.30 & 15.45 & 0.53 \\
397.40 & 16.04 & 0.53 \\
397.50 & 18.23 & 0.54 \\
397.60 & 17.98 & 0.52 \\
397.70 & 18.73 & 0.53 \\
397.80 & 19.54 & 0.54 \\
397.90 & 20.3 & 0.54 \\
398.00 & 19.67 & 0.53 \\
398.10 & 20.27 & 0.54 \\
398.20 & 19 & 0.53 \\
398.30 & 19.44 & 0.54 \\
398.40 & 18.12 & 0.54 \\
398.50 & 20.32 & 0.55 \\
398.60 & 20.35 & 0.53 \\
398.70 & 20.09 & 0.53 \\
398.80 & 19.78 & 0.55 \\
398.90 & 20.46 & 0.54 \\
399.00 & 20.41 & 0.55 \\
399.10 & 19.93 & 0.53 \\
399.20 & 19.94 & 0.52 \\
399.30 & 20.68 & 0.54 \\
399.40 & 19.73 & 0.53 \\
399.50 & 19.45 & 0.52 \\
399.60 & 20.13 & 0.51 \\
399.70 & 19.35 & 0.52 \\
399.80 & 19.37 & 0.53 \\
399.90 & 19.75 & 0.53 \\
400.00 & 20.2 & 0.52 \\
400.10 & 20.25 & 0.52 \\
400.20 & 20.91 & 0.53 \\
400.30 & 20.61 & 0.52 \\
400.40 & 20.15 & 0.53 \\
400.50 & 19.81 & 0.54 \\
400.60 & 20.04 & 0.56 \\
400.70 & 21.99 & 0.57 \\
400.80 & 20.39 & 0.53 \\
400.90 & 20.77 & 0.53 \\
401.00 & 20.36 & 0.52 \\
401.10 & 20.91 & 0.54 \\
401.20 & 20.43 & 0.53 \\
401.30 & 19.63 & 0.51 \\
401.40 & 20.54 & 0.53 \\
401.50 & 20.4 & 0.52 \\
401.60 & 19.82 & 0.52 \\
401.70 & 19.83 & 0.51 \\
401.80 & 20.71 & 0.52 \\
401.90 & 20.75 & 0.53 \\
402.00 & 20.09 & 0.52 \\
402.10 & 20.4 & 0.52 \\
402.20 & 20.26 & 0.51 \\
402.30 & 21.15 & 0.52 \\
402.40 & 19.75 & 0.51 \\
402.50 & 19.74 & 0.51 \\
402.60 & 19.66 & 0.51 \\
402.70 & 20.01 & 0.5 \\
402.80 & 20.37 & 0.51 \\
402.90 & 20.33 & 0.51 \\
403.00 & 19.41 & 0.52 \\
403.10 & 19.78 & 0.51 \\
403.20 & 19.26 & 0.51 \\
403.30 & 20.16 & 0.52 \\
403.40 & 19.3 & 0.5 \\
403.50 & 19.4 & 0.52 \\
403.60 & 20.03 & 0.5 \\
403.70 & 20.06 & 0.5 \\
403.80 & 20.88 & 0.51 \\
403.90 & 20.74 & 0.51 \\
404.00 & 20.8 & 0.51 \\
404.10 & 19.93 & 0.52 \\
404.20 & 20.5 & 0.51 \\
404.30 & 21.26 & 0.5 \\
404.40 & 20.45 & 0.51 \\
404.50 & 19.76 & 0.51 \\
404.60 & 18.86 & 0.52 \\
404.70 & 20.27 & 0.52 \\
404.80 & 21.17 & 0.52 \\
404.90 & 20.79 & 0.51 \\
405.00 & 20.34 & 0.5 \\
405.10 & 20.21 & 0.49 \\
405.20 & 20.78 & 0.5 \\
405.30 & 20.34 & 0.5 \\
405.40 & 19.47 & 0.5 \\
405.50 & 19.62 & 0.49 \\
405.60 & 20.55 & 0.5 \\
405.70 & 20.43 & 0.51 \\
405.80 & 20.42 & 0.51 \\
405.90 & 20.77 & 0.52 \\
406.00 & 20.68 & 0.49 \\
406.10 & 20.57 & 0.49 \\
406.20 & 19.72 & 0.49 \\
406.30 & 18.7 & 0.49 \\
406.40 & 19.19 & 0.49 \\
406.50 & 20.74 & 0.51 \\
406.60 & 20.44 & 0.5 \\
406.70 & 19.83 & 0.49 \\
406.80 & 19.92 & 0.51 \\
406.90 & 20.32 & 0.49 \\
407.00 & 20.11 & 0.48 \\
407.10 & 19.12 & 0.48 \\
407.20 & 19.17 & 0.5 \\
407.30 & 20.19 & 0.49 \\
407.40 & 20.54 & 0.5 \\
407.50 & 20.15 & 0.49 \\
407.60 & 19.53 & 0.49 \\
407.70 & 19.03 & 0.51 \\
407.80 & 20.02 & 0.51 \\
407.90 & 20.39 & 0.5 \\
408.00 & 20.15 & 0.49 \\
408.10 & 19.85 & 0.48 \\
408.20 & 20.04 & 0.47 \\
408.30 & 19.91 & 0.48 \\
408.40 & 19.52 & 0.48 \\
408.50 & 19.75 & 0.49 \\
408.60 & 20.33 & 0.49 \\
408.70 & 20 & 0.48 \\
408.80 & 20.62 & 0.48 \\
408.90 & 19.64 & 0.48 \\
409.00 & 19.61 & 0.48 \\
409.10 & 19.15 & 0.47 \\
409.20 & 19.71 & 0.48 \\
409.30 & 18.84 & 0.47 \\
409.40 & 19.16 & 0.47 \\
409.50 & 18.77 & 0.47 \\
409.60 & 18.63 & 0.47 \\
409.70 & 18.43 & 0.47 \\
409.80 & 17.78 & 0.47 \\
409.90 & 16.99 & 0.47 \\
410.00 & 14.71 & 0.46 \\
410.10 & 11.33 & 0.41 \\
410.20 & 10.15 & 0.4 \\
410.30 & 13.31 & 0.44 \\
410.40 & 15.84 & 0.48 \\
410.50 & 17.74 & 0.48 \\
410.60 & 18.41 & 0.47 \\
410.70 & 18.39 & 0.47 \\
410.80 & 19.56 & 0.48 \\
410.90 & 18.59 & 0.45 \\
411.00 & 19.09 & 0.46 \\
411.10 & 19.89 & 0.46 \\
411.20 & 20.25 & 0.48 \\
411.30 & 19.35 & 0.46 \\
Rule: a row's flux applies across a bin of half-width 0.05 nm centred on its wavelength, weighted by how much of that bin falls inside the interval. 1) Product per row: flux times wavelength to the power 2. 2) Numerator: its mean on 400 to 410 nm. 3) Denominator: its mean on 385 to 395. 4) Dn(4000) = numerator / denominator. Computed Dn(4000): 1.19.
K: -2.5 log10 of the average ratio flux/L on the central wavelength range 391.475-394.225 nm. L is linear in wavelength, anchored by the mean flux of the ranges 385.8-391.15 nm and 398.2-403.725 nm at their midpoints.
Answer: 0.17 mag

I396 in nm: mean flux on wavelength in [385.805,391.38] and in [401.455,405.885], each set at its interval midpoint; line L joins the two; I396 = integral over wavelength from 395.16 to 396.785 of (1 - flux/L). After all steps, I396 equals 0.148 nm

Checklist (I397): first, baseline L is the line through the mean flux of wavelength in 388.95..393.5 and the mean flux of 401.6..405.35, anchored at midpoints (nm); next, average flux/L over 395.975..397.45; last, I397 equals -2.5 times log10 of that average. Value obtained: 0.37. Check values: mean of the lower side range 17.4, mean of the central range 13.2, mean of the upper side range 20.2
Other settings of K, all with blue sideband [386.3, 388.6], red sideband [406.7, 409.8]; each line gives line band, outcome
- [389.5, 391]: 0.049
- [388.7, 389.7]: 0.253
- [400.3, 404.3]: -0.034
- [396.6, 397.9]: 0.425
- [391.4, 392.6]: 0.010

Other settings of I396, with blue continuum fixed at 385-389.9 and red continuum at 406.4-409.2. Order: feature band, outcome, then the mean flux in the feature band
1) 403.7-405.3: -0.060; 20.4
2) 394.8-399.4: 0.389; 17.6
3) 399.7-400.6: -0.031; 20.1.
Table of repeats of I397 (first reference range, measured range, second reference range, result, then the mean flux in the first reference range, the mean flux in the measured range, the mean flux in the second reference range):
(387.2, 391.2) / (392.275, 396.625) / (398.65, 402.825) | 0.107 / 18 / 17.2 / 20.2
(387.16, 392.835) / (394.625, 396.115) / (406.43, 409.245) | -0.047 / 18.3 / 19.6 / 19.9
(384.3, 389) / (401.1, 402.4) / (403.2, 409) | -0.026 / 19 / 20.3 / 20.1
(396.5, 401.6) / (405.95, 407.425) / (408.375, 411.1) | -0.109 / 18.2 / 19.9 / 17.9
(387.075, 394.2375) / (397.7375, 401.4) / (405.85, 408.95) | -0.073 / 17.4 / 20.1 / 20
